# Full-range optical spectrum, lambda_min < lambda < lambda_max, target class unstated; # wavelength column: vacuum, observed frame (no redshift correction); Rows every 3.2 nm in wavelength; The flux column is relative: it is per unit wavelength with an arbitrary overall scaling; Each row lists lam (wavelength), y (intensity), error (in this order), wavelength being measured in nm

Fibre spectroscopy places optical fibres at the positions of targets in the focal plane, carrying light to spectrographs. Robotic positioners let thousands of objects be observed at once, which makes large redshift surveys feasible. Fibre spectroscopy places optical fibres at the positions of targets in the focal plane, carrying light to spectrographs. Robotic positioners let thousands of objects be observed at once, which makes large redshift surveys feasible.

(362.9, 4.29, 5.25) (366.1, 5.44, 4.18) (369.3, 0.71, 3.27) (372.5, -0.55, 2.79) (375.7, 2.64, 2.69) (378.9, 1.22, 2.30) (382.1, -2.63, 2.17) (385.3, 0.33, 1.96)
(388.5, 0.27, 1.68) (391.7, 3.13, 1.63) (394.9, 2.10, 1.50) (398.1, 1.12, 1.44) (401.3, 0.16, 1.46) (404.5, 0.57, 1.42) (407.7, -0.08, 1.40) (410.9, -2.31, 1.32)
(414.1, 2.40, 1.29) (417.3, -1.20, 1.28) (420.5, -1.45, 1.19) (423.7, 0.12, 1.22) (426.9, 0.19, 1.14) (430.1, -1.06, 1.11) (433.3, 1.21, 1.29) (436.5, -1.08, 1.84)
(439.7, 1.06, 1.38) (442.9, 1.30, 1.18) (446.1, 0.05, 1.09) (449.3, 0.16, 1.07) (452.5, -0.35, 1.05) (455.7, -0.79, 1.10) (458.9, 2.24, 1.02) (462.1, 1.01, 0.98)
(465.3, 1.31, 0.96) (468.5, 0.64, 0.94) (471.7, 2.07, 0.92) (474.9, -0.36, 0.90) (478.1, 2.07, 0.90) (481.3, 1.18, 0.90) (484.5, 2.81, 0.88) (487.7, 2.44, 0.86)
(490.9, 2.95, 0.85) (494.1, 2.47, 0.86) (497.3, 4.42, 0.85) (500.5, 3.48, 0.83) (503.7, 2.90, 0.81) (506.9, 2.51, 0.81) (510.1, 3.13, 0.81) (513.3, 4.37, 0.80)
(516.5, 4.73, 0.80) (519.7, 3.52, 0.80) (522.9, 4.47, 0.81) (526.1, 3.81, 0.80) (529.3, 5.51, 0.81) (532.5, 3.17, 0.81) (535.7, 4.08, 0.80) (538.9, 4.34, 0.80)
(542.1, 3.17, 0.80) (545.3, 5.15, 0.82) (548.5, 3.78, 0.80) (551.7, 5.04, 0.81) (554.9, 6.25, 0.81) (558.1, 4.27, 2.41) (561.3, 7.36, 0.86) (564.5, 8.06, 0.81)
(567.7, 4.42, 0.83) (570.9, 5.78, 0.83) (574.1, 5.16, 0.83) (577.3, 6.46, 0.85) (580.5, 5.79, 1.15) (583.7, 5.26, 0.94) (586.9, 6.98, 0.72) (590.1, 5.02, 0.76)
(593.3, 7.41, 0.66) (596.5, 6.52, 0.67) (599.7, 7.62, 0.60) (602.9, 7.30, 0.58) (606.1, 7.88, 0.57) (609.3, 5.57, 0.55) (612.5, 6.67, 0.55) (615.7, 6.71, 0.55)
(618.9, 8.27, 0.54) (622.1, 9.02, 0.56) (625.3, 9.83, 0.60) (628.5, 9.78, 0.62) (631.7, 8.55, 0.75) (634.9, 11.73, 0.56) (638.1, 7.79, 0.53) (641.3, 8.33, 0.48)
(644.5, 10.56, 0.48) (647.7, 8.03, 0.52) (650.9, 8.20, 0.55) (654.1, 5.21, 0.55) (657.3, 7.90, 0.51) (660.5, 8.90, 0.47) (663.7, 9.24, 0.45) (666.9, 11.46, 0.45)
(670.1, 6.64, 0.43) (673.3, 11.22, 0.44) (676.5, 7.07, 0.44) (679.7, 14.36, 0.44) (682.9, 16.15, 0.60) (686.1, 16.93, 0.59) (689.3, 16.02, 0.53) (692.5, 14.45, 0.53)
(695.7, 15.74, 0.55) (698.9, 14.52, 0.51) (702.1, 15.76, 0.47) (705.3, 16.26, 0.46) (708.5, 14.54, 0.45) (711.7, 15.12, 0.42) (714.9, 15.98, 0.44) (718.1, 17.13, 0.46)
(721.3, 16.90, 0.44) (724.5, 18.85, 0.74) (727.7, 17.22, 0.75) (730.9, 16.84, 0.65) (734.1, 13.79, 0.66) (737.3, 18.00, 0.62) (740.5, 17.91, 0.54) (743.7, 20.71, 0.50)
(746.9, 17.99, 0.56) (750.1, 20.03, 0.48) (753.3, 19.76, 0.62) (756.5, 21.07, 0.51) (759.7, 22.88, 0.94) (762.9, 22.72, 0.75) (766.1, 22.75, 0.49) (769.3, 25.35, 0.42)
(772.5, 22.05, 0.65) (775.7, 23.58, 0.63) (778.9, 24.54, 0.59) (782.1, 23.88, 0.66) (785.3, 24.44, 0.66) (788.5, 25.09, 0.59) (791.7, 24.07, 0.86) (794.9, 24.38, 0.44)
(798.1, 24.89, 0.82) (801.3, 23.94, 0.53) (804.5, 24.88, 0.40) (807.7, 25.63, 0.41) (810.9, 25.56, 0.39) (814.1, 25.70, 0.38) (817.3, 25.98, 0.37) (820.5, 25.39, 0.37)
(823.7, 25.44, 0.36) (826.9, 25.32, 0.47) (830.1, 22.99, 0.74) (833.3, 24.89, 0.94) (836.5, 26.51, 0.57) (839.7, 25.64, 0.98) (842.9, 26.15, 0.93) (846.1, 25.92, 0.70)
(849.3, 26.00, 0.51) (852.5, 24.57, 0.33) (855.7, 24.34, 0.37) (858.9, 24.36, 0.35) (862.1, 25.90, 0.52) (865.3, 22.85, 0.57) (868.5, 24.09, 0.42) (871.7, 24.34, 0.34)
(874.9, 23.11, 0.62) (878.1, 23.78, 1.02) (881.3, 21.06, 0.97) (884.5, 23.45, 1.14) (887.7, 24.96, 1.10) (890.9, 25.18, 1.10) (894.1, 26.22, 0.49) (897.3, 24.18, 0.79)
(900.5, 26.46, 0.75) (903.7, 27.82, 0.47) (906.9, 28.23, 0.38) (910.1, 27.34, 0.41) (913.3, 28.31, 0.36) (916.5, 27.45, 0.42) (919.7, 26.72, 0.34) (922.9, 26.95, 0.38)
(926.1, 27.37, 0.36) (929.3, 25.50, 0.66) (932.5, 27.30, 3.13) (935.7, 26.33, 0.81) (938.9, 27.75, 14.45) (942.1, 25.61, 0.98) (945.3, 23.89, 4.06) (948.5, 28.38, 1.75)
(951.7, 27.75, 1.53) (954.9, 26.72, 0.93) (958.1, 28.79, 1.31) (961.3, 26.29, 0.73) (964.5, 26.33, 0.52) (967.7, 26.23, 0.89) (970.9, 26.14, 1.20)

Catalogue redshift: 0.70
